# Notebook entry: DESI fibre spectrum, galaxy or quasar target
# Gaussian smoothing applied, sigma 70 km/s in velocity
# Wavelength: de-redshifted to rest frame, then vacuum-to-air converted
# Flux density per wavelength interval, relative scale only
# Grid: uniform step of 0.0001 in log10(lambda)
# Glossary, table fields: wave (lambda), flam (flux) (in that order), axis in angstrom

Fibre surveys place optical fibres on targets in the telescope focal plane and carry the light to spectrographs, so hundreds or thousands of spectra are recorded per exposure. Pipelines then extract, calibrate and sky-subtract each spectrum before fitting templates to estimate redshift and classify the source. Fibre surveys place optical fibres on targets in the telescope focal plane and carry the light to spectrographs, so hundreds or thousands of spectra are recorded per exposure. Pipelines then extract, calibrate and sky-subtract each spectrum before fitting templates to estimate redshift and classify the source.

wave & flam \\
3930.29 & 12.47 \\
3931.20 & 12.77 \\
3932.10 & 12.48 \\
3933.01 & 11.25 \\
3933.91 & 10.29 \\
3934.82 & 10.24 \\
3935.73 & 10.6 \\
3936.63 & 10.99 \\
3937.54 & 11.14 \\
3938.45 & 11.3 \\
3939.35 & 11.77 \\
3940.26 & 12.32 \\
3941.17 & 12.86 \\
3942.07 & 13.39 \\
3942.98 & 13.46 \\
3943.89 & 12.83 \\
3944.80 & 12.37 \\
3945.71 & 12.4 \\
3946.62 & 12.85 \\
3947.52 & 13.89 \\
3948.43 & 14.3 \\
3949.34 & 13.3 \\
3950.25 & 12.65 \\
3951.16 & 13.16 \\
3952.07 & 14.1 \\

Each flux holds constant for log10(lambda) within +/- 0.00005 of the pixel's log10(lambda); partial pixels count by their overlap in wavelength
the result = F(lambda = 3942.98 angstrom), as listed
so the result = 13.46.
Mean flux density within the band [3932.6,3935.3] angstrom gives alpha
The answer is 10.6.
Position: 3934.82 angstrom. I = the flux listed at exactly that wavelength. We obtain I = 10.24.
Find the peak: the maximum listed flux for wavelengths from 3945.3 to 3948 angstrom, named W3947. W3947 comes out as 13.89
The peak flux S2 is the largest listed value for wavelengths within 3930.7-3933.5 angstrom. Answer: 12.77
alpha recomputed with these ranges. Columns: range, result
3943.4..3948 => 12.9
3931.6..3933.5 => 11.9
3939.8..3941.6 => 12.5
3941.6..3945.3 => 13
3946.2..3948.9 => 13.7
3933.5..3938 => 10.6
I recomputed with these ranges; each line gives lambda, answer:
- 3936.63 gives 10.99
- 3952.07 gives 14.1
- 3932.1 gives 12.48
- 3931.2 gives 12.77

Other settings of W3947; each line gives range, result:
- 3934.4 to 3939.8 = 11.77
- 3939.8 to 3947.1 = 13.46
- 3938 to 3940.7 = 12.32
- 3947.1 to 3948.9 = 14.3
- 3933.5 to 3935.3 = 10.29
